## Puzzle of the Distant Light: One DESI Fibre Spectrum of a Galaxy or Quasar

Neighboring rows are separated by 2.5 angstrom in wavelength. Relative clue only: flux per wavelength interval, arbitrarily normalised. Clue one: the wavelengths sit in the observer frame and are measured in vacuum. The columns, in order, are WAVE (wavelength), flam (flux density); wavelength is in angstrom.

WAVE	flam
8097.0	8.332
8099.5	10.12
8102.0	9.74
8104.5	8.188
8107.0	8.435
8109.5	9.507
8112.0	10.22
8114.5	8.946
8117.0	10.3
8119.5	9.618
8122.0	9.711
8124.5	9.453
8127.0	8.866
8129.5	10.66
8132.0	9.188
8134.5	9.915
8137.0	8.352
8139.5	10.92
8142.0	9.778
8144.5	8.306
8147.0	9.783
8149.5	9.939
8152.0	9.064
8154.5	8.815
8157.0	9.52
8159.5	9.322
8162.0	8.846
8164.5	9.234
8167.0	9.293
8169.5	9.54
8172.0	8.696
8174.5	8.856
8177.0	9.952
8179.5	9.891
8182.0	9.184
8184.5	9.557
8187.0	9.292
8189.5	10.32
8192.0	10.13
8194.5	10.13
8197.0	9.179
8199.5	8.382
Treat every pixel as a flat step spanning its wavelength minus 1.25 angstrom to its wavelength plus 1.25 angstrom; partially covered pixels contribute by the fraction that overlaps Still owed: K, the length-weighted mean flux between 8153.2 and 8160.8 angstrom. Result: 9.22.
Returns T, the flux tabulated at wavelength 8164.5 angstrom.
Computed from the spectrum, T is 9.234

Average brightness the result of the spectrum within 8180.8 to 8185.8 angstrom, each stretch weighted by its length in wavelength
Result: 9.37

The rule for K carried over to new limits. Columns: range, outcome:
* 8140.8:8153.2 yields 9.37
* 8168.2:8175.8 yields 9.04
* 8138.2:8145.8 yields 9.66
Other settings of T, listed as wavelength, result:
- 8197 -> 9.179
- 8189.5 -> 10.32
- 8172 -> 8.696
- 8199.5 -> 8.382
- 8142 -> 9.778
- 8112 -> 10.22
